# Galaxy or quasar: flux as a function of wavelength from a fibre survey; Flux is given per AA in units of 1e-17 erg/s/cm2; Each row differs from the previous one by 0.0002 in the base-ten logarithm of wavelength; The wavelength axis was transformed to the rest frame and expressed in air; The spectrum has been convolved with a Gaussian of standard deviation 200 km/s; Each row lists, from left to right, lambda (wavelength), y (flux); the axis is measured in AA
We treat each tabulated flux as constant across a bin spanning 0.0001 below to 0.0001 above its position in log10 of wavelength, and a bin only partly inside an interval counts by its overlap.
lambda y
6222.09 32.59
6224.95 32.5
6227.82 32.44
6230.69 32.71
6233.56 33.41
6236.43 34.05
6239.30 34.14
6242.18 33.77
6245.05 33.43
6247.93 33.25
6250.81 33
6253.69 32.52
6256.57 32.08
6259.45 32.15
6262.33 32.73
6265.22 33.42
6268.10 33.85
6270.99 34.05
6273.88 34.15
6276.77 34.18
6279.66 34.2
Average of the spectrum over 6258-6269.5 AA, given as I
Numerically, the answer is 33.1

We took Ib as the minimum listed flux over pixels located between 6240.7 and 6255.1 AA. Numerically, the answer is 32.52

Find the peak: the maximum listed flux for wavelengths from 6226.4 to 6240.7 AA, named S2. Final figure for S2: 34.14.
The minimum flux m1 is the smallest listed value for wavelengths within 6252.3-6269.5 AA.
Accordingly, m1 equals 32.08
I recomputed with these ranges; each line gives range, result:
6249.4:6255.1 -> 32.8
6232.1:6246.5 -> 33.8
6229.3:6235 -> 33.1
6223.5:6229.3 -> 32.5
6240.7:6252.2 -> 33.3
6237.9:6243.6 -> 33.9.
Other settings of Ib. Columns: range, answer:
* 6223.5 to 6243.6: 32.44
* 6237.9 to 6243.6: 33.77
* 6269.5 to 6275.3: 34.05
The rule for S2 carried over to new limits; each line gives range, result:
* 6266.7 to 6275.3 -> 34.15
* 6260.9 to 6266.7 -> 33.42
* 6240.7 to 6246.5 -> 33.77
